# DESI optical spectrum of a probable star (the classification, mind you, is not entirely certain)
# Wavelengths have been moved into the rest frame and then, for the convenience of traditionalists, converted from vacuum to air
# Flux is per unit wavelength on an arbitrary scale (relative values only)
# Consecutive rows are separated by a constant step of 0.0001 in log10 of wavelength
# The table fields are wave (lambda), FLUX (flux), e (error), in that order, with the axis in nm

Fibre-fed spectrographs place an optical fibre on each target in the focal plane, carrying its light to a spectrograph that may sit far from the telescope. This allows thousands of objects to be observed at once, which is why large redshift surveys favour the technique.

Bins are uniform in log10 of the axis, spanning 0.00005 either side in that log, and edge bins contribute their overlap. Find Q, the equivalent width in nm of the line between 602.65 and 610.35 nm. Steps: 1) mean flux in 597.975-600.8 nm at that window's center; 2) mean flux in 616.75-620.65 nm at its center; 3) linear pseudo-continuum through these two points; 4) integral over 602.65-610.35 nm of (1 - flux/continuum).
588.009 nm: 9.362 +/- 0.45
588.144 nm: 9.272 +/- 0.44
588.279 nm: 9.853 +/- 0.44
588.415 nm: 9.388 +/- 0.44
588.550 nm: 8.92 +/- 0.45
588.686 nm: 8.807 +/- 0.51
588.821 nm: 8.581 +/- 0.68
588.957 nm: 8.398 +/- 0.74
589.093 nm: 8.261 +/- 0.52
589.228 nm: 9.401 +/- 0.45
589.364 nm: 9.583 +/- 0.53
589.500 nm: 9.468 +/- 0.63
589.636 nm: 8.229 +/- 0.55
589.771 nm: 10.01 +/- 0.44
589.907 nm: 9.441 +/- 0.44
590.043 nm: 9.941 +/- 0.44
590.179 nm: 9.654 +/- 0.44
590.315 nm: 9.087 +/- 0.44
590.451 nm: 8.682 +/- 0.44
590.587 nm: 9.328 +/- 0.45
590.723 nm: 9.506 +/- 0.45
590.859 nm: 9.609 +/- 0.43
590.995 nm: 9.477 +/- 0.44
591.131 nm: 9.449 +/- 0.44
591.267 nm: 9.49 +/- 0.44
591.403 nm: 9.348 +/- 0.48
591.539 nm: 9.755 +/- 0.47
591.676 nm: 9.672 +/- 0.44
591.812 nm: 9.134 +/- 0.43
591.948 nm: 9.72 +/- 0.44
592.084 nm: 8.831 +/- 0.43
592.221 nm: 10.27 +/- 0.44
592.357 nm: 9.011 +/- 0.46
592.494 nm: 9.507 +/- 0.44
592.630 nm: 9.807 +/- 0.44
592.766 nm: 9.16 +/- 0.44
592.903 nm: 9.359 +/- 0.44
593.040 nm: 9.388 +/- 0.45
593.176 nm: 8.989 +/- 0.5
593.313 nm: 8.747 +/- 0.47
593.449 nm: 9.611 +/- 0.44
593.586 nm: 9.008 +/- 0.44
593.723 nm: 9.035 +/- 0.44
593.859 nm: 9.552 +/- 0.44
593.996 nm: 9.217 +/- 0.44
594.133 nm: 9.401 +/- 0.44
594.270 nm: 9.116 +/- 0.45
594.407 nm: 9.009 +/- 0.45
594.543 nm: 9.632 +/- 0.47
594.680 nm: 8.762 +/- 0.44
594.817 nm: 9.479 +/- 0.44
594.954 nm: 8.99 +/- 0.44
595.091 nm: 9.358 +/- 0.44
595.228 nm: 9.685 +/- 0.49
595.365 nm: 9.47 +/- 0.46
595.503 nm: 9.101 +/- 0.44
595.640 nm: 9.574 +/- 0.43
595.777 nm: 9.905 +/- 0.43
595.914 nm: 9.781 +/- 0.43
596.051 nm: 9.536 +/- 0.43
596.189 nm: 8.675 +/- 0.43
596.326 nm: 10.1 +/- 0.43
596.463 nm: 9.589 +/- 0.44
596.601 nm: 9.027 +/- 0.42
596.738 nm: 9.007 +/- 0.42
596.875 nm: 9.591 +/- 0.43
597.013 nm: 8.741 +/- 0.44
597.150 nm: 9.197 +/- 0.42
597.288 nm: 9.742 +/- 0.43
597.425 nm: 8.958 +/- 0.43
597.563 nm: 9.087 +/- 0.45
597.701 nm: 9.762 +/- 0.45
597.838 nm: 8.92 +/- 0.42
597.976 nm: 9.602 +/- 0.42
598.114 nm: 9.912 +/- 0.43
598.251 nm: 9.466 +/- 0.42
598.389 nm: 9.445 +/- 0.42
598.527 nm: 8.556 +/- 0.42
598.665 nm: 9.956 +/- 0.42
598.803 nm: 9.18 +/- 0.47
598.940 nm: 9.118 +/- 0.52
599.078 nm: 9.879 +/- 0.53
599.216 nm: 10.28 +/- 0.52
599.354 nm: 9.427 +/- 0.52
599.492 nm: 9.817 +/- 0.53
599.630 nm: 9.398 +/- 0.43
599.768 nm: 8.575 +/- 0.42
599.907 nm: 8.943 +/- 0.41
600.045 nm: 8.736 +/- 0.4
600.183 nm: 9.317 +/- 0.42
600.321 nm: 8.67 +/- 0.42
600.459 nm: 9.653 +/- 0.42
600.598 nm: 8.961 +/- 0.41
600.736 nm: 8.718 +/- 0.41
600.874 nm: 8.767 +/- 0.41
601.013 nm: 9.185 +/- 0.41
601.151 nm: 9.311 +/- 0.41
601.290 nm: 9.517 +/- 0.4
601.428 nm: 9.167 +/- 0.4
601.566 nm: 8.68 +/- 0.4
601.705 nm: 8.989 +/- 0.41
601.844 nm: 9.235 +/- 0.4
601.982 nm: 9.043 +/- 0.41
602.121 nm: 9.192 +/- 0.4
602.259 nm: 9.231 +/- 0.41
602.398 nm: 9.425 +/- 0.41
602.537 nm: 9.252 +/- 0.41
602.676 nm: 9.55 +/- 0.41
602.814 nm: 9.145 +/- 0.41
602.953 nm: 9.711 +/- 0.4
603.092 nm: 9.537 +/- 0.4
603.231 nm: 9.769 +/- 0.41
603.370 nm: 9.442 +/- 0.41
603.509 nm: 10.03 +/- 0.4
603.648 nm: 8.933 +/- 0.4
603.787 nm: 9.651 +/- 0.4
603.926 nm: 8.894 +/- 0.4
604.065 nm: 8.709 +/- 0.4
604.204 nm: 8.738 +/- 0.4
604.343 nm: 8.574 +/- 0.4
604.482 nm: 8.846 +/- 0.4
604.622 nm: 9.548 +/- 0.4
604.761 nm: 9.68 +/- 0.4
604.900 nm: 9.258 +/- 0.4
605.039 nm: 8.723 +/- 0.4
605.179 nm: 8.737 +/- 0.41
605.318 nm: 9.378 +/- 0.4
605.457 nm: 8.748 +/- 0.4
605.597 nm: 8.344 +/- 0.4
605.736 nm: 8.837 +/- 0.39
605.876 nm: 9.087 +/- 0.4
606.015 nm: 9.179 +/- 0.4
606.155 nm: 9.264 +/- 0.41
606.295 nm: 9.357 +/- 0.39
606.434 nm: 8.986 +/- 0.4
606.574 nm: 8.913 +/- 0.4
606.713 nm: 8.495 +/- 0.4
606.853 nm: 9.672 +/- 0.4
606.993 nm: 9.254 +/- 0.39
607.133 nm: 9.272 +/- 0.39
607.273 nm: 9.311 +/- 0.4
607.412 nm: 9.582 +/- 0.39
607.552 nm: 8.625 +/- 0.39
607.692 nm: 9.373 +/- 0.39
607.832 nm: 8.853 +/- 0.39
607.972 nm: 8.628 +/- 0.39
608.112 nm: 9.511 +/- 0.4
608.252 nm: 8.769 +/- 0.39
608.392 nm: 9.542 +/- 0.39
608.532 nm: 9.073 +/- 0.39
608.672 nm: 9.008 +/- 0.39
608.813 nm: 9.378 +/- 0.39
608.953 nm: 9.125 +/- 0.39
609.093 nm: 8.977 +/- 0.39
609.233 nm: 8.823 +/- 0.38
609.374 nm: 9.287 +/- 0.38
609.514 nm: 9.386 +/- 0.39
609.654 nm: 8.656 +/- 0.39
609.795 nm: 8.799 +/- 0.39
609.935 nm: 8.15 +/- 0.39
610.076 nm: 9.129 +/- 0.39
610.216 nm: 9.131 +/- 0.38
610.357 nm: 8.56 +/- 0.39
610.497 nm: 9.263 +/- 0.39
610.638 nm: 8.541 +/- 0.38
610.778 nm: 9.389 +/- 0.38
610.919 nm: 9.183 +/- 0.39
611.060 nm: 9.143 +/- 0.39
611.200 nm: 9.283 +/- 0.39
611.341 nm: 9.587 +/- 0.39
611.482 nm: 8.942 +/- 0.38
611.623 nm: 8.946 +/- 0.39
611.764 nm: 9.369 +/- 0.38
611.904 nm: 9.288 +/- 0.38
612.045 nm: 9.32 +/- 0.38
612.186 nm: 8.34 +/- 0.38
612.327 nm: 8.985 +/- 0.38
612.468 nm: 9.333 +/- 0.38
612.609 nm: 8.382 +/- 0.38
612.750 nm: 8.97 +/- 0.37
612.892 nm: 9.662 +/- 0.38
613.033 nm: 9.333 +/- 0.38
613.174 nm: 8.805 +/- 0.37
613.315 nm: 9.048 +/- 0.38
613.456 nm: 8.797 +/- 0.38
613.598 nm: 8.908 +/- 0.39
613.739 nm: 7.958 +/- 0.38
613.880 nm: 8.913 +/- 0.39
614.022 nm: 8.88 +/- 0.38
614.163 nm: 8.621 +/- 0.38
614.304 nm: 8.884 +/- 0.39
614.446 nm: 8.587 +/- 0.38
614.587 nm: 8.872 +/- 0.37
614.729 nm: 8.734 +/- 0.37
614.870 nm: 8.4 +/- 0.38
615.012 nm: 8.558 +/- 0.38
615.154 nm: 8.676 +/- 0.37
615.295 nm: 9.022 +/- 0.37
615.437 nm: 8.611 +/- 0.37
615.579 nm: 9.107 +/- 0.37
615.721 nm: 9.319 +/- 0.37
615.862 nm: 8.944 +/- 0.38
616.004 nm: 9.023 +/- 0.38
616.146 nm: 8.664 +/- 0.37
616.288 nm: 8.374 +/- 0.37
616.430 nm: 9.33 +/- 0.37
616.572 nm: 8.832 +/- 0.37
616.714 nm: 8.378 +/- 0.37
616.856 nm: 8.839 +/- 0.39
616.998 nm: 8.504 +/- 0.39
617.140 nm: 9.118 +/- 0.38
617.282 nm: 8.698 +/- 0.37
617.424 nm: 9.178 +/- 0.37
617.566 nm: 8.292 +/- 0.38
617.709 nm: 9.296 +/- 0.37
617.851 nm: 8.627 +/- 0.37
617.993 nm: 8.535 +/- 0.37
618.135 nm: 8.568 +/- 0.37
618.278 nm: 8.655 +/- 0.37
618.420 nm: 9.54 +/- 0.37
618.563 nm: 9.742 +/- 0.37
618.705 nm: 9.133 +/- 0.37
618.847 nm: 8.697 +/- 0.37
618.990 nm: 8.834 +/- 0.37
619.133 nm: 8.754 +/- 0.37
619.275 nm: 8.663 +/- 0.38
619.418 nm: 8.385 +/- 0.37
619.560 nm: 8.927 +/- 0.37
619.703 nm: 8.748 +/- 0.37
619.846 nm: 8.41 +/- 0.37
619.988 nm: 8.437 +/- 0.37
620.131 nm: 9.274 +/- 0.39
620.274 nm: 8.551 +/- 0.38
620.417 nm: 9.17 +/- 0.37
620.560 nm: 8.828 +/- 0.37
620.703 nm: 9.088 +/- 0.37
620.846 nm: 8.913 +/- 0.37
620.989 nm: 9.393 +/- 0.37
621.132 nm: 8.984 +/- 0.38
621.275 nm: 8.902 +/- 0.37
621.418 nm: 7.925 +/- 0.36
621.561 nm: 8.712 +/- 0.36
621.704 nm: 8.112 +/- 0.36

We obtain 0.02 nm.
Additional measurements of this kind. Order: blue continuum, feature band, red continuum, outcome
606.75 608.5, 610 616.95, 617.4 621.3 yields 0.08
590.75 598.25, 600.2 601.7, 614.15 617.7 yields 0.02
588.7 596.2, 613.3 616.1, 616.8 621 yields 0.04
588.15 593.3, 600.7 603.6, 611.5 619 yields -0.06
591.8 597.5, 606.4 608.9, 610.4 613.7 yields 0.00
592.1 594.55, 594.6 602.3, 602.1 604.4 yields 0.01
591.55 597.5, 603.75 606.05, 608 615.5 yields 0.03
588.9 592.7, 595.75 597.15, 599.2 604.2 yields -0.01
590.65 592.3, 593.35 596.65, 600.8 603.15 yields 0.02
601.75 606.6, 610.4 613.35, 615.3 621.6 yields -0.03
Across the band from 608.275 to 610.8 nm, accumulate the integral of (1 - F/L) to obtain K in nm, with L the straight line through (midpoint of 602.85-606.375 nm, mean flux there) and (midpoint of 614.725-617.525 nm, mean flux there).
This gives 0.00 nm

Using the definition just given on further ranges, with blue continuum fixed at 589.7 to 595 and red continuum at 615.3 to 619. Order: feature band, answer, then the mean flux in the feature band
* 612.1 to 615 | 0.04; 8.82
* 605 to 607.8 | 0.01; 9.06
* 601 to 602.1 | 0.01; 9.14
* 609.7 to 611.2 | 0.01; 8.94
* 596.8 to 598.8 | -0.02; 9.34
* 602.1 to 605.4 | -0.04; 9.25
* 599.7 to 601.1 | 0.04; 8.95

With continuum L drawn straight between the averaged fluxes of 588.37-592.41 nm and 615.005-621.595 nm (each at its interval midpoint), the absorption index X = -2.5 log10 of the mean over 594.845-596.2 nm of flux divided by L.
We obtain -0.03 mag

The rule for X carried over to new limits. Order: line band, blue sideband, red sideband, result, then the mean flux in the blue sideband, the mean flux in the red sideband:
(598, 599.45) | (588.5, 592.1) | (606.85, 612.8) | -0.04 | 9.26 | 9.07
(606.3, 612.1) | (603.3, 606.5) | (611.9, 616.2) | -0.01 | 9.09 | 8.86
